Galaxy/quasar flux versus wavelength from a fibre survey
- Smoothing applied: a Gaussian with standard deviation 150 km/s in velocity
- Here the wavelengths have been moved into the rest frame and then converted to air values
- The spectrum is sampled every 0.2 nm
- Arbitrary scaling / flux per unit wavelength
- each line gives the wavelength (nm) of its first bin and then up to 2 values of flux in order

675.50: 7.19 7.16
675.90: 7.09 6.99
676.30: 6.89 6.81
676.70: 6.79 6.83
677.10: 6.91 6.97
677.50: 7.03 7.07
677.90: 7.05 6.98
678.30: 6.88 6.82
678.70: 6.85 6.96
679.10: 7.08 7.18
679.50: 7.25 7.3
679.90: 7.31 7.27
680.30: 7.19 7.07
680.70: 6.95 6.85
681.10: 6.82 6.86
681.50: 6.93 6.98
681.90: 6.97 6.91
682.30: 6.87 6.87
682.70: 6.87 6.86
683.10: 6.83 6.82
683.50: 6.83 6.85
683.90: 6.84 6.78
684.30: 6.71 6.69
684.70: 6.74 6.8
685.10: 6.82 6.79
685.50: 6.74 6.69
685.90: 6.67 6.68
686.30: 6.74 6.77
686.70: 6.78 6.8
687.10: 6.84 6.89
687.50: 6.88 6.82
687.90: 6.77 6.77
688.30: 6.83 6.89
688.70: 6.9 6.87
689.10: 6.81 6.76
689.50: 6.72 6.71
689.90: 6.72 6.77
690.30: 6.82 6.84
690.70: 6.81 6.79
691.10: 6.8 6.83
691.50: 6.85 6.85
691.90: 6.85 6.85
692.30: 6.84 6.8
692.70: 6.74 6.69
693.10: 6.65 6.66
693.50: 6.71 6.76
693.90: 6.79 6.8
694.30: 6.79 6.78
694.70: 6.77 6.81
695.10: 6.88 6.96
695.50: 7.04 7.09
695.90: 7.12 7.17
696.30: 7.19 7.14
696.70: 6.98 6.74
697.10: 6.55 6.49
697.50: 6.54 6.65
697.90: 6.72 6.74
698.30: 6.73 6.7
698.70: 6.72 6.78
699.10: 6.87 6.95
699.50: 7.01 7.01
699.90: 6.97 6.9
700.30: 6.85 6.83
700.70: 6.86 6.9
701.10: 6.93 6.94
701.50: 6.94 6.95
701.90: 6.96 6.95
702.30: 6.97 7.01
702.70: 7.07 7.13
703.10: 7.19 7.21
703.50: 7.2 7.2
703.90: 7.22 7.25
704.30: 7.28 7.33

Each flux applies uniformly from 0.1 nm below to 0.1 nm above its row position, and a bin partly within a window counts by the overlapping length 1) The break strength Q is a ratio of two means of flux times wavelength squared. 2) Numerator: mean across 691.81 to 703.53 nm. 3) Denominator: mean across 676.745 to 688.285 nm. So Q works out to 1.04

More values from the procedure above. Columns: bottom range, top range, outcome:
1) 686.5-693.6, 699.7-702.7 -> 1.05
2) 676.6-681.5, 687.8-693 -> 1.00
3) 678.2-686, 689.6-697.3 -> 1.02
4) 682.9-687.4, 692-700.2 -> 1.04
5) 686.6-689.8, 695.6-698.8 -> 1.03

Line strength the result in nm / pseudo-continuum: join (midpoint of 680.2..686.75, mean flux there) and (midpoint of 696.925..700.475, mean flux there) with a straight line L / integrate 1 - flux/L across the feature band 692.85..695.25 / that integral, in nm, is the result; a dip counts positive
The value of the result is 0.011 nm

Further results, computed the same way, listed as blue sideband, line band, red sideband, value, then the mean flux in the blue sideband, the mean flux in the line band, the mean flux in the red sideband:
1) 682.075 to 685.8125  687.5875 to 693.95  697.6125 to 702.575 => 0.040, 6.8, 6.79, 6.87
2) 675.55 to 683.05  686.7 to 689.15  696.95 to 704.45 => 0.044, 6.99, 6.84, 6.92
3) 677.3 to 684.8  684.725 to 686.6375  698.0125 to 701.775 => 0.051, 6.95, 6.74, 6.87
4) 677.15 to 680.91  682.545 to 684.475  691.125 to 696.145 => 0.048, 7.06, 6.82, 6.84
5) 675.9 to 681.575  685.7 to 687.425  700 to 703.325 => 0.054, 7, 6.77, 6.97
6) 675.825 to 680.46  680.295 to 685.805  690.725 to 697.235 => 0.095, 7.02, 6.85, 6.85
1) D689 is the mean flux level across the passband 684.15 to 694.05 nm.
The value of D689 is 6.78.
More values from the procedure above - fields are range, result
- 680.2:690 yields 6.83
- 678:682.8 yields 7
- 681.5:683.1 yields 6.9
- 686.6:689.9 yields 6.81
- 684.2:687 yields 6.74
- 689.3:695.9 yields 6.81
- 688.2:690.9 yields 6.8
